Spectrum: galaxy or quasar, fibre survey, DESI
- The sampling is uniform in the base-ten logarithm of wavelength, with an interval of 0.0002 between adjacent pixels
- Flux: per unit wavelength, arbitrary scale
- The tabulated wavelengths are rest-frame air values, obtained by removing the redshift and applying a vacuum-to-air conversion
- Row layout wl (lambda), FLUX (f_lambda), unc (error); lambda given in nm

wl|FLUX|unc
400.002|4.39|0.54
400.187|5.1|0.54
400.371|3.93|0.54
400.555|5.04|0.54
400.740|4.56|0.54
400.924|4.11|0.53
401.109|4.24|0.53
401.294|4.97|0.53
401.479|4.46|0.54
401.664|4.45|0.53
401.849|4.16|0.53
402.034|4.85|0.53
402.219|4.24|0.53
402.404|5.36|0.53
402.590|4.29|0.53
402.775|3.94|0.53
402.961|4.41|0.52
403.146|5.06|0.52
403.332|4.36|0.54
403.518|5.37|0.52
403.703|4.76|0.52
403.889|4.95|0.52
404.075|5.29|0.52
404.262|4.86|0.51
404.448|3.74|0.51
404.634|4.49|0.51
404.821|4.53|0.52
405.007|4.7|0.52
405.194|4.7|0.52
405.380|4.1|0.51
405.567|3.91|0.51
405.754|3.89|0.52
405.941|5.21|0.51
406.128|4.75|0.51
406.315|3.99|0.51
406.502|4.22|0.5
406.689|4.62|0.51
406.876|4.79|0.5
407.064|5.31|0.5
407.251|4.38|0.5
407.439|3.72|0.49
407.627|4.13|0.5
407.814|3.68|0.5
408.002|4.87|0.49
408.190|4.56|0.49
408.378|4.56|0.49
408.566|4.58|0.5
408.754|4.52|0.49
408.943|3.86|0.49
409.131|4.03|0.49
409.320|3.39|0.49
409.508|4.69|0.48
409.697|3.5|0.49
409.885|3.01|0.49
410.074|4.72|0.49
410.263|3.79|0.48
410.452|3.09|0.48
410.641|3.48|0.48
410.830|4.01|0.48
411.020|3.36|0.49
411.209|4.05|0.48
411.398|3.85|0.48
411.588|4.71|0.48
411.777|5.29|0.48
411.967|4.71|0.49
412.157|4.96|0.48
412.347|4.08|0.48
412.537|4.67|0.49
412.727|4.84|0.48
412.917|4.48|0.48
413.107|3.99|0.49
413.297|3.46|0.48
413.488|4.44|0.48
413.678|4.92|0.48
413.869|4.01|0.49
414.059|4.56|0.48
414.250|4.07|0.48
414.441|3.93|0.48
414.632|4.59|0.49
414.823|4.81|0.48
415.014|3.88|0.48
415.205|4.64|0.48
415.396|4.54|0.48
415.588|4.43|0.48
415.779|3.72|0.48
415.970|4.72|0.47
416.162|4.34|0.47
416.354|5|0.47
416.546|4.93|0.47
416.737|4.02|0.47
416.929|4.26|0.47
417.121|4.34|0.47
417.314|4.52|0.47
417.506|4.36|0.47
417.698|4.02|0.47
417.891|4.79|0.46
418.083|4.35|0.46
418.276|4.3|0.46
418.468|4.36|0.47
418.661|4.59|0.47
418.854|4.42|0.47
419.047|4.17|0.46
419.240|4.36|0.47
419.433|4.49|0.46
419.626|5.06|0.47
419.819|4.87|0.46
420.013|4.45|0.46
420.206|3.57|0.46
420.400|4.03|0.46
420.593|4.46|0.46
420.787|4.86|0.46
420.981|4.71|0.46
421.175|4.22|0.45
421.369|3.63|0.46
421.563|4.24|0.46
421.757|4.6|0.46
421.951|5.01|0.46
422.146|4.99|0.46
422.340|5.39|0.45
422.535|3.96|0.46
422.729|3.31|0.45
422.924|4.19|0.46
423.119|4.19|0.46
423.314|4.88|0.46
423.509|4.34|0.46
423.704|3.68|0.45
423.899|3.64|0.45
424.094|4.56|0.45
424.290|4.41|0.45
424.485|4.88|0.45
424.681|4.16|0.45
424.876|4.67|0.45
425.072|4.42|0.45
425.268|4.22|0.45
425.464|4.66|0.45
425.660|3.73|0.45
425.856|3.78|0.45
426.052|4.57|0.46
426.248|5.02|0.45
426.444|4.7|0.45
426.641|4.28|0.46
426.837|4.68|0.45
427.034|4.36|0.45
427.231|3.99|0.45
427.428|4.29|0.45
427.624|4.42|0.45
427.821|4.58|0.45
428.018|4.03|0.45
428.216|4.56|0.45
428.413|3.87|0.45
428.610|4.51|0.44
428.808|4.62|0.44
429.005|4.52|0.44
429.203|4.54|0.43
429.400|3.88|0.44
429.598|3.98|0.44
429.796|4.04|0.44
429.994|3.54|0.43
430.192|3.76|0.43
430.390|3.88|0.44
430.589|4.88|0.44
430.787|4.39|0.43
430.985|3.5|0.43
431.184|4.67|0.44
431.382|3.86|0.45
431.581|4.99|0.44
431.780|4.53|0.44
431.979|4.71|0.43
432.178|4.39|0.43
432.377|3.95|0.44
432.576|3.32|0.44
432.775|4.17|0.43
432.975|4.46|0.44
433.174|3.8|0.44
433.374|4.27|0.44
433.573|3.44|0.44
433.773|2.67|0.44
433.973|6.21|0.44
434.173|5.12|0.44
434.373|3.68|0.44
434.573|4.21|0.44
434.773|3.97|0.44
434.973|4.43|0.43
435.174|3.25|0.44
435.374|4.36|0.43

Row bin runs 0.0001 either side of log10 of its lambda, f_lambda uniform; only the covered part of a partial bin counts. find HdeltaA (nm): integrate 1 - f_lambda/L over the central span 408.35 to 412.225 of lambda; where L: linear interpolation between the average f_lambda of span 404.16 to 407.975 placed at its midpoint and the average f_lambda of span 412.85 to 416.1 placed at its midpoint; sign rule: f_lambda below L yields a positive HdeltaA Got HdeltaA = 0.23 nm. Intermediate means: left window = 4.4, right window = 4.3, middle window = 4.09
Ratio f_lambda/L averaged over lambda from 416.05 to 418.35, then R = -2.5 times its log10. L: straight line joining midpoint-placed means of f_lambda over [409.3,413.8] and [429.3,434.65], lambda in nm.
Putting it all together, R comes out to -0.07 mag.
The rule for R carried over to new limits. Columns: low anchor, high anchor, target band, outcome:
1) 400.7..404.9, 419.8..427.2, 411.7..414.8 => 0.01 mag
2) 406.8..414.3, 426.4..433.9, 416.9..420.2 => -0.06 mag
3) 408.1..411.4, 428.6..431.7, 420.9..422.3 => -0.11 mag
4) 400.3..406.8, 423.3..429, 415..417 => 0.00 mag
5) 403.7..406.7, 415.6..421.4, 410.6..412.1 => 0.06 mag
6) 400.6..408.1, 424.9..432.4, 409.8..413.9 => 0.07 mag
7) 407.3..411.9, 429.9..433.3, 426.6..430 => -0.03 mag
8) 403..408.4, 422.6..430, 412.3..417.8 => 0.01 mag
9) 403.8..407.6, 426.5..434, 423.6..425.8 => 0.00 mag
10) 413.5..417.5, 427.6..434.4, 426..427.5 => -0.05 mag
